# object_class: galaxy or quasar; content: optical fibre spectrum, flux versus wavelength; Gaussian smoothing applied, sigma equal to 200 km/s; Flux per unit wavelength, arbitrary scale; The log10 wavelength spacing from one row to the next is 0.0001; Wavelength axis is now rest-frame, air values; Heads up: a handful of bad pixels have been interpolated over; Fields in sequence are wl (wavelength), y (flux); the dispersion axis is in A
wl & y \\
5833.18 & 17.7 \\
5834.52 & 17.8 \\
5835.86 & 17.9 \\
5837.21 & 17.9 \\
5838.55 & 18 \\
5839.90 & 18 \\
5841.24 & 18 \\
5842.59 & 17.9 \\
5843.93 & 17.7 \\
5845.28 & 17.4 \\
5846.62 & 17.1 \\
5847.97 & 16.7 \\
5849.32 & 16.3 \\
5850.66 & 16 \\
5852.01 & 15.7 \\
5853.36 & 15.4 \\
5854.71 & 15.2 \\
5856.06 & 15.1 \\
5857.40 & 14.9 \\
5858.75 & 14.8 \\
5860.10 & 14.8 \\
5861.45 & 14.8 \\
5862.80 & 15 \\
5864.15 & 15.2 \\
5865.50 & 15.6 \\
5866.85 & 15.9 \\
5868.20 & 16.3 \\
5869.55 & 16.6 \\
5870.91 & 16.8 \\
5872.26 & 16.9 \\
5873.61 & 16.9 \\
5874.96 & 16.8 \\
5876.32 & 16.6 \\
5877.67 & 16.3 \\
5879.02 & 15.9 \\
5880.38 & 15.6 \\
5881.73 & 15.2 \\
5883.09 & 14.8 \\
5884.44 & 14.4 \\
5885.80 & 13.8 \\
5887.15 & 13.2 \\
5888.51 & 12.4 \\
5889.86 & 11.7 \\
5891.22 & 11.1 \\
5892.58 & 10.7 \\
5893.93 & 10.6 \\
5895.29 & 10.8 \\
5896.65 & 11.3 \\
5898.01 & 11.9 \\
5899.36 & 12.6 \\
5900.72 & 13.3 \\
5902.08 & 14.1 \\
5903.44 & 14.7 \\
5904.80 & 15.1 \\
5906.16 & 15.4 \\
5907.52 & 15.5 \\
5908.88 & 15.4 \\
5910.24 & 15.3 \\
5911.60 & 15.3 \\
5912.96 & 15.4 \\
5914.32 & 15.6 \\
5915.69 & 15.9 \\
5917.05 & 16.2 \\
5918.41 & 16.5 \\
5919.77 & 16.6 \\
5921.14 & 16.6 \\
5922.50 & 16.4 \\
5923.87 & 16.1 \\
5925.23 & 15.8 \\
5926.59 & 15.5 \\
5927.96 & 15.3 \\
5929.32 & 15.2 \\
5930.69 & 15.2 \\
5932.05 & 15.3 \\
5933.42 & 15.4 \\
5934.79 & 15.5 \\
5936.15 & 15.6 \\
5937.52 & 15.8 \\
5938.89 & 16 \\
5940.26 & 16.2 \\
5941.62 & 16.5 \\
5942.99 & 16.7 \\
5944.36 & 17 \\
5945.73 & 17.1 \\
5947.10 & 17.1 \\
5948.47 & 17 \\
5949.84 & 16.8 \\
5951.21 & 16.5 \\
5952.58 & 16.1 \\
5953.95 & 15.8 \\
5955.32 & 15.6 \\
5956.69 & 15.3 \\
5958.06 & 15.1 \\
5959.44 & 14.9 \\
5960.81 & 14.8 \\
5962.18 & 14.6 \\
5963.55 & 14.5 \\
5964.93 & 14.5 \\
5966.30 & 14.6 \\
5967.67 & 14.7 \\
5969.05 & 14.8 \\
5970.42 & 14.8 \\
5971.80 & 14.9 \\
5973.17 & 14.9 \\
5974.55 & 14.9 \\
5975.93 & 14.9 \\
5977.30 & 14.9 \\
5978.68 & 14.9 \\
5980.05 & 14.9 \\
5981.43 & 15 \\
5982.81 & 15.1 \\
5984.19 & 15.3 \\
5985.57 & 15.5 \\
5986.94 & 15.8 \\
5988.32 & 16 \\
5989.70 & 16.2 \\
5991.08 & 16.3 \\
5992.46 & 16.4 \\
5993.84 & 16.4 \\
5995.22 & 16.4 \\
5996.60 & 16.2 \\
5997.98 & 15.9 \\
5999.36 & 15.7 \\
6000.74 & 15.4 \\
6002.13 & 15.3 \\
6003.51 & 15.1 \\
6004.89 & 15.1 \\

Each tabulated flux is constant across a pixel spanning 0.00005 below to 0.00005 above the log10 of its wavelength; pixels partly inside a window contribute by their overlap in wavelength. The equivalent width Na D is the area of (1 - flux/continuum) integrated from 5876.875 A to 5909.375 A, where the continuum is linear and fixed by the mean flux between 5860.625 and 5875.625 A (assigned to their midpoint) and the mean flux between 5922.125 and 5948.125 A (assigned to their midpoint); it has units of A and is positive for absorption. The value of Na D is 5.0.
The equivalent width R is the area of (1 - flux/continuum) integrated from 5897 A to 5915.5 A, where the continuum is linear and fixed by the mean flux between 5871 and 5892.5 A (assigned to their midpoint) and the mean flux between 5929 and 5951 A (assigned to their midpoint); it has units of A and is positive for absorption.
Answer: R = 0.93 A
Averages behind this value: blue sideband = 14.7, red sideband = 16.2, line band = 14.6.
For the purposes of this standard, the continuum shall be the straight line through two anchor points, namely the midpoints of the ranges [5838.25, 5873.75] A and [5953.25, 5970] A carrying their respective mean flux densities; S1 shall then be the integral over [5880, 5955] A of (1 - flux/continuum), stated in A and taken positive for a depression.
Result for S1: 2.3 A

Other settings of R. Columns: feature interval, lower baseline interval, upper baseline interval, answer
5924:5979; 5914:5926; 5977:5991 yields 1.0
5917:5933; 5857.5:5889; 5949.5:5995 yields -0.5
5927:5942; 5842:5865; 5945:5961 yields 0.4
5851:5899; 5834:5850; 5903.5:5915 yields 5.7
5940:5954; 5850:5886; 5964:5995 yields -1.2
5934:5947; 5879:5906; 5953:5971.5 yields -1.7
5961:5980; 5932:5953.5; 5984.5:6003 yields 1.6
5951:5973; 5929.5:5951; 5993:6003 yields 1.4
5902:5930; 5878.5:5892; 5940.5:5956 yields -1.0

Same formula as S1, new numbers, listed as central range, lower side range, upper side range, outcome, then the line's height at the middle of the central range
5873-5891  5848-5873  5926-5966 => 1.02 A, 15.7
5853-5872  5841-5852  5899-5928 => 1.30 A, 16.6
